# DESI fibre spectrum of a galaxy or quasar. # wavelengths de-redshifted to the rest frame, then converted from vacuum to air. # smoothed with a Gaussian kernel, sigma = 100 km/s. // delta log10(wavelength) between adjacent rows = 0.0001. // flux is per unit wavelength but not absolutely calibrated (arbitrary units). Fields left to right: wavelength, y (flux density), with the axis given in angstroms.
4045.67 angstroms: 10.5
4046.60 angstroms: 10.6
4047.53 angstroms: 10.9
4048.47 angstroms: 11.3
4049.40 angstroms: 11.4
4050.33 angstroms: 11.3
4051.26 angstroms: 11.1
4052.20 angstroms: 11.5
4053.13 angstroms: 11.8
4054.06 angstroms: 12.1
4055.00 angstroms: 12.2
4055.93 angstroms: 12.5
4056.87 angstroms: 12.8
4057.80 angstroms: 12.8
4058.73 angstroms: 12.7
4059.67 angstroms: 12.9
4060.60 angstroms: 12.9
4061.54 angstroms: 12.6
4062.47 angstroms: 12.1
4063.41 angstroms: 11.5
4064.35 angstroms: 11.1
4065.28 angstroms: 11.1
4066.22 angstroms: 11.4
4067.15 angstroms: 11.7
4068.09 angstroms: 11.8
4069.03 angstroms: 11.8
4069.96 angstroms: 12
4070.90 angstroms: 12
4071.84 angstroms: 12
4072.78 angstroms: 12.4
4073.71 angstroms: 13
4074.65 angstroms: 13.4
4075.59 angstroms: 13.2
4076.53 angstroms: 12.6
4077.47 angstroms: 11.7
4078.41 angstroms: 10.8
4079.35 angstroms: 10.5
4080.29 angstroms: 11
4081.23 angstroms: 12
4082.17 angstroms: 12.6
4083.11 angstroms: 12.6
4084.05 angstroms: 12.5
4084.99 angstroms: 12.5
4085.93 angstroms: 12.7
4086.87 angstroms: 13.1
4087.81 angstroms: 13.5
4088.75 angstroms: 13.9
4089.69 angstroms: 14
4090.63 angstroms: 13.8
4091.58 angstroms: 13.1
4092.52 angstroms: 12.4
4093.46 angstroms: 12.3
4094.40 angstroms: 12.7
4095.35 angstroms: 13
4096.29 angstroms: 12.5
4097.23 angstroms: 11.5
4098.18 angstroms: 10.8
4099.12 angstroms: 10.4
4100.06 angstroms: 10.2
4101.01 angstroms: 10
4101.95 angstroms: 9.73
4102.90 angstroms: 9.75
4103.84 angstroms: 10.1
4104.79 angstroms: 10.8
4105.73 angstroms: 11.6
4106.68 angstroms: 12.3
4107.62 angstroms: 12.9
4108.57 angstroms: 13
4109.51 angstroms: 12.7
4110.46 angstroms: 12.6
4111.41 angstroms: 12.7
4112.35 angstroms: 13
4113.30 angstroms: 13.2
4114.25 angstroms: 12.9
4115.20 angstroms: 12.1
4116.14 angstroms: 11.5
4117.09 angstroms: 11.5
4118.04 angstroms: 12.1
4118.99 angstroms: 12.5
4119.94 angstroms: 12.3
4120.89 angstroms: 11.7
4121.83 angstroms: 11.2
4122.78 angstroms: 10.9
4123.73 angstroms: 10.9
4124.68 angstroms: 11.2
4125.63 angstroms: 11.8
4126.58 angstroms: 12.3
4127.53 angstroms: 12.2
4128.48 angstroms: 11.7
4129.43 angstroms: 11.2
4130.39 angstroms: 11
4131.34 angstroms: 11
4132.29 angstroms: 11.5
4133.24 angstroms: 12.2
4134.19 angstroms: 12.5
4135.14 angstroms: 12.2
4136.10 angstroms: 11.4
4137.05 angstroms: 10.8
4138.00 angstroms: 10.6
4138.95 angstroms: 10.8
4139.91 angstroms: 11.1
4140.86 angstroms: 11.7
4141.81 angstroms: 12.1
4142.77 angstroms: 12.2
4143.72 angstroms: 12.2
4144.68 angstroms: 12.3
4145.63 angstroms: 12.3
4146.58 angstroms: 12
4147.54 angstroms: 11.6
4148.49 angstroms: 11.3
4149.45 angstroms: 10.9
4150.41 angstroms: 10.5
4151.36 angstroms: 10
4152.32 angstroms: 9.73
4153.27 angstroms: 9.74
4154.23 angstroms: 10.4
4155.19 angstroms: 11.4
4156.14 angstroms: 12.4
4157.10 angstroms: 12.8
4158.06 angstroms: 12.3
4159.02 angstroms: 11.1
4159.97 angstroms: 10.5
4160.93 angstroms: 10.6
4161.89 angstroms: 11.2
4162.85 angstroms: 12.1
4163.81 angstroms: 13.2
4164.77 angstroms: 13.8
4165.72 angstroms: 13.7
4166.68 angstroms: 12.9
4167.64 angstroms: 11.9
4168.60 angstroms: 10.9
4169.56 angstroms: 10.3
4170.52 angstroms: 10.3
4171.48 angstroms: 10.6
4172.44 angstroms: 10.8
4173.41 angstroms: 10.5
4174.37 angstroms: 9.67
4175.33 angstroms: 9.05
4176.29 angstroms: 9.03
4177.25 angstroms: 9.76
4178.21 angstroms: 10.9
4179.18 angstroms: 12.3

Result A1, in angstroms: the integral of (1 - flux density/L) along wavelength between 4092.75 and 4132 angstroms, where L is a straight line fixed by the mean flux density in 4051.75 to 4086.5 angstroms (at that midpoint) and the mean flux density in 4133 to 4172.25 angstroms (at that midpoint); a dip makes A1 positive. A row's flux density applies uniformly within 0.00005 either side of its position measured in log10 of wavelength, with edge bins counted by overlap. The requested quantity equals 0.4 angstroms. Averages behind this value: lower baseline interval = 12.1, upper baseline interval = 11.5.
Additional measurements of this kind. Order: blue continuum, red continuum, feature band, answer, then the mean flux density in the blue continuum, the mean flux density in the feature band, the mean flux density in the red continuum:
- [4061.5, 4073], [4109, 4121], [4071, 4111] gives -0.1 angstroms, 11.8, 12.1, 12.4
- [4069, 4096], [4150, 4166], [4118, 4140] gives 0.6 angstroms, 12.5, 11.5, 11.5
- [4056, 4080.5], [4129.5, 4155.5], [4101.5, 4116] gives -0.4 angstroms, 12.1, 12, 11.3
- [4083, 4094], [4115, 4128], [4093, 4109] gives 1.5 angstroms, 13.1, 11.4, 11.7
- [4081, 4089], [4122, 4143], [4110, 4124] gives -0.2 angstroms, 12.8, 12.1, 11.5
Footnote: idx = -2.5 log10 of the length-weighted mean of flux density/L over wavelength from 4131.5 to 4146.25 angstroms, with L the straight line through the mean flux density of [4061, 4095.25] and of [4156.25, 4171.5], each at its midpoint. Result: 0.02 mag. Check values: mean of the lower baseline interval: 12.3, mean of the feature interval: 11.7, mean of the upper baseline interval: 11.8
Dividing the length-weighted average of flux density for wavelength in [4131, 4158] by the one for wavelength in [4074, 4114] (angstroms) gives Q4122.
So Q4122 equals 0.94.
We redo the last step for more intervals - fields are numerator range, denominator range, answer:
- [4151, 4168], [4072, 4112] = 0.96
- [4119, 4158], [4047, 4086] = 0.96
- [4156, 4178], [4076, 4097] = 0.90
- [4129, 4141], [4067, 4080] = 0.94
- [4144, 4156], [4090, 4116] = 0.93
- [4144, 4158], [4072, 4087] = 0.92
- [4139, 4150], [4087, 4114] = 0.97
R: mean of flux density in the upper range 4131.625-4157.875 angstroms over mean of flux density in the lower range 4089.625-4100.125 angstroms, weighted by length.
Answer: 0.93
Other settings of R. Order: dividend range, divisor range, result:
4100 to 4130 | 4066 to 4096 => 0.94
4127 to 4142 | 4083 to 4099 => 0.90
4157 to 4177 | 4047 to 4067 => 0.95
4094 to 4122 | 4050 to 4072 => 0.98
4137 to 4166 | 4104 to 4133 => 0.97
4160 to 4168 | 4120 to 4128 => 1.06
